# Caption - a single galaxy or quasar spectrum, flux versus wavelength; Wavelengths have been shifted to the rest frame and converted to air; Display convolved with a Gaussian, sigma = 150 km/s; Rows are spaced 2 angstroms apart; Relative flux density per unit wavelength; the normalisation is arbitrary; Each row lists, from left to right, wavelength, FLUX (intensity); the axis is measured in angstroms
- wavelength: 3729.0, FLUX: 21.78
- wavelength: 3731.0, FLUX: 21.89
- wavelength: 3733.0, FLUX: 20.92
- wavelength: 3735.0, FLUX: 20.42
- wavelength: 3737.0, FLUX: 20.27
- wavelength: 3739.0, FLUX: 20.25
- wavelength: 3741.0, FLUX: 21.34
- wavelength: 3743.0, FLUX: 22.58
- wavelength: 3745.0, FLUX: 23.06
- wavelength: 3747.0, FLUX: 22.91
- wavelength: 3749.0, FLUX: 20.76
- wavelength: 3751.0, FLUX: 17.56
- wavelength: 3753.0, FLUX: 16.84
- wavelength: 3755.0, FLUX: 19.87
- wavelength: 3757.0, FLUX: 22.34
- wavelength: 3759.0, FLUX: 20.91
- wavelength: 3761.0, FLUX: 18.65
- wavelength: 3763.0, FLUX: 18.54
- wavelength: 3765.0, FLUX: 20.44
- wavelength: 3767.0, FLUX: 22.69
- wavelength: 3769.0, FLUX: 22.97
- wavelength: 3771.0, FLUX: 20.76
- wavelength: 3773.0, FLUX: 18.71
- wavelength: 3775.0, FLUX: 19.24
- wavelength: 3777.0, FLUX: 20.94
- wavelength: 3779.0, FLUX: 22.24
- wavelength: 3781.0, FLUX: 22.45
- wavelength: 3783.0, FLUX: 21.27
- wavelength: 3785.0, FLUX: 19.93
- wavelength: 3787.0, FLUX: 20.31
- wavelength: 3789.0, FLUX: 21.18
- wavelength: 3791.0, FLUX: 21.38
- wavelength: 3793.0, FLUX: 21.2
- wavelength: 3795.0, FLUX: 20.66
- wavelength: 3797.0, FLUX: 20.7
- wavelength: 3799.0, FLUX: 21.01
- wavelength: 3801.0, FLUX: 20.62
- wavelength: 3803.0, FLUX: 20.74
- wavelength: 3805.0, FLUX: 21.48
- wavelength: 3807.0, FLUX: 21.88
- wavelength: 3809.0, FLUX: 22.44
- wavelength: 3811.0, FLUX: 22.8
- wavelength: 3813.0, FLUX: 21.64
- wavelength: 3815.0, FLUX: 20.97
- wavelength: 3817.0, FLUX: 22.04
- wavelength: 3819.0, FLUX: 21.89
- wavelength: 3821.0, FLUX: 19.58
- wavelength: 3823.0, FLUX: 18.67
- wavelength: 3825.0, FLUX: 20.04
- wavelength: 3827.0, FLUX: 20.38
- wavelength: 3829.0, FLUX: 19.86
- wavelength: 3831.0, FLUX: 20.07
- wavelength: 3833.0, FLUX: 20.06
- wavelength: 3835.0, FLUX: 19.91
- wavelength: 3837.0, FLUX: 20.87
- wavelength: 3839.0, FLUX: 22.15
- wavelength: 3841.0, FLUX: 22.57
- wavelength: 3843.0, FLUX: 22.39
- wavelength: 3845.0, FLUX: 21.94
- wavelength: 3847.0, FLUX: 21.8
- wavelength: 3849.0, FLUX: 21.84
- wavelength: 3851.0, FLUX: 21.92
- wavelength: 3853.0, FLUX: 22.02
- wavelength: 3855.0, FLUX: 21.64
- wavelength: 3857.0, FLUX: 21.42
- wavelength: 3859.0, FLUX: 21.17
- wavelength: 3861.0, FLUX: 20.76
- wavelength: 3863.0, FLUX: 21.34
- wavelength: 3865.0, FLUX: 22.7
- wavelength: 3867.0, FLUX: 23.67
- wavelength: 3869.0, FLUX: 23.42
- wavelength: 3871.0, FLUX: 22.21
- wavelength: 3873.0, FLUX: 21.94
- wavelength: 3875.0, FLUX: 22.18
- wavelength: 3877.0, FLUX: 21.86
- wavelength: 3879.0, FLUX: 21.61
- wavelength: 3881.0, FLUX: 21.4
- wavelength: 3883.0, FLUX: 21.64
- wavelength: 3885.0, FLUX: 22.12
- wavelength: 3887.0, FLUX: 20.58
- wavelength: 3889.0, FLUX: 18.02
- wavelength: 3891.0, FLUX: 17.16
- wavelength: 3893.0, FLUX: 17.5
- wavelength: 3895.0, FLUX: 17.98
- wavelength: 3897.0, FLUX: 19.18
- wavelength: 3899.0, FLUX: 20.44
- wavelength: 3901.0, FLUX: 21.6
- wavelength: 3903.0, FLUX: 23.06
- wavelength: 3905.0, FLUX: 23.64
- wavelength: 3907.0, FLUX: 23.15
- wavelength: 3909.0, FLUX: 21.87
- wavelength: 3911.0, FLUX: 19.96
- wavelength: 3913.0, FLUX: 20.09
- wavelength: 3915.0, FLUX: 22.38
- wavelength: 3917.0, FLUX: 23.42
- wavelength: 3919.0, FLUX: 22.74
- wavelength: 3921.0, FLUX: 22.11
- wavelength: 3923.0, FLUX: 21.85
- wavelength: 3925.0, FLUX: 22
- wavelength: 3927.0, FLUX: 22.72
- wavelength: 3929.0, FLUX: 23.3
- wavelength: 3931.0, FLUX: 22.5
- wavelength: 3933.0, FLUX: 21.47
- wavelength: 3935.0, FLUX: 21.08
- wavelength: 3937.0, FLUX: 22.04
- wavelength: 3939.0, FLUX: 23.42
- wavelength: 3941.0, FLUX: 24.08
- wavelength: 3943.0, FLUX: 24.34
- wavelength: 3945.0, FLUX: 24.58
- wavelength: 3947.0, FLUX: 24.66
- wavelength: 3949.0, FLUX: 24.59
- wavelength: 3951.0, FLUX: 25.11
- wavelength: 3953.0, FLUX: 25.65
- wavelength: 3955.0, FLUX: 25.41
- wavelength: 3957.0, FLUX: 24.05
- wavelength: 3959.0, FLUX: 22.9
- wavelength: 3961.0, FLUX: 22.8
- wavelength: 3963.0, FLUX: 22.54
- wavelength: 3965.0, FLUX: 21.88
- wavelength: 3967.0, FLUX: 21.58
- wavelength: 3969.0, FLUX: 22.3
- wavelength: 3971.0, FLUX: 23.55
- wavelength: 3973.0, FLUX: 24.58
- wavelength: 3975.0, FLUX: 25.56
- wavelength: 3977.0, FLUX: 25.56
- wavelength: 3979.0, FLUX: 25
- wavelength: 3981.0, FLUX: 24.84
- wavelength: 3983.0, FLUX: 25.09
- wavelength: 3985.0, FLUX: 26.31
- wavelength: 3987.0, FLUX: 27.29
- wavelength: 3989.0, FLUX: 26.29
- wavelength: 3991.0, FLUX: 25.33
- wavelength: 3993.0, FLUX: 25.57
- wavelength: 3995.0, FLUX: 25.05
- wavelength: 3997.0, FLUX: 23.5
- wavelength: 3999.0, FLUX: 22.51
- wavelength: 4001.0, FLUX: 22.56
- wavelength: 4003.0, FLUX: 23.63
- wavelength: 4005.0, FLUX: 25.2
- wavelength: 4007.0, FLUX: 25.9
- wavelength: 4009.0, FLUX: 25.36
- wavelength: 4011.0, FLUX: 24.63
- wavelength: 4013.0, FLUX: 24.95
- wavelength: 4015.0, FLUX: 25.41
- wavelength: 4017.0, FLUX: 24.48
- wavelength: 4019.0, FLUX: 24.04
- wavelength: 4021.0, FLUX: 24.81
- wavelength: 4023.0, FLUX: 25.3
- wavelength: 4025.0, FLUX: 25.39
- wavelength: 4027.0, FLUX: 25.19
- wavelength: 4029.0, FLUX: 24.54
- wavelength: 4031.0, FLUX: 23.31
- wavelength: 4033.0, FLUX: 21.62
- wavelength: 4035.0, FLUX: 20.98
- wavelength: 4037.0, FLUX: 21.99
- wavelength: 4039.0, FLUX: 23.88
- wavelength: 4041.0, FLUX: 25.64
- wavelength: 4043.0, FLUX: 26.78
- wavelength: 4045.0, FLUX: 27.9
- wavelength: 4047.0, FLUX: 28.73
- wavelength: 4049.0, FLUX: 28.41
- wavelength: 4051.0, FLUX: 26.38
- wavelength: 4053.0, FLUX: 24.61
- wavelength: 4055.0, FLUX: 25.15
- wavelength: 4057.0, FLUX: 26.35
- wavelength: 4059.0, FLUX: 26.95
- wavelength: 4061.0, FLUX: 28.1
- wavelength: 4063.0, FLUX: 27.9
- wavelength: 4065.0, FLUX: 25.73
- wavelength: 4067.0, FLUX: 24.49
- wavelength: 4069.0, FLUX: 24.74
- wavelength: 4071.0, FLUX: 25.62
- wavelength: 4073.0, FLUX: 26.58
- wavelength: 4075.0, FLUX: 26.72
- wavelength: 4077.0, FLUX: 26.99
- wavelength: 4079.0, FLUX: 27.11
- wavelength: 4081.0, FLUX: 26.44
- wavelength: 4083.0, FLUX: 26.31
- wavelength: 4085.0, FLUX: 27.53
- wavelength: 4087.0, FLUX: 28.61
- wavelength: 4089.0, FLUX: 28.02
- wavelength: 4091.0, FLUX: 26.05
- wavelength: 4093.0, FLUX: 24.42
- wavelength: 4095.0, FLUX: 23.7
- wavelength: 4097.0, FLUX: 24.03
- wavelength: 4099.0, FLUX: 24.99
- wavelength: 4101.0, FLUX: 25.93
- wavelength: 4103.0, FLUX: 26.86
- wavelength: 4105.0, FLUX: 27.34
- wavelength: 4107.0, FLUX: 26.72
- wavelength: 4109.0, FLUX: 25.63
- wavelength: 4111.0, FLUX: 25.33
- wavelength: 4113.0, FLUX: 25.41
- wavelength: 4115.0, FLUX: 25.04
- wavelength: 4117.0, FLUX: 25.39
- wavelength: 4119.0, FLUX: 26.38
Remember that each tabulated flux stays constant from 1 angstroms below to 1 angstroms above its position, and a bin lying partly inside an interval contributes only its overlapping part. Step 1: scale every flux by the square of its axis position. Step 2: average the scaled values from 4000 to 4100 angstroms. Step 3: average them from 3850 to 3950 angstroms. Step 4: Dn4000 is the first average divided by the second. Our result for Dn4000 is 1.3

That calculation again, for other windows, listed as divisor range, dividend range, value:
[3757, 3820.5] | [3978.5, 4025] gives 1.32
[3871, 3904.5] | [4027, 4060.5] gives 1.33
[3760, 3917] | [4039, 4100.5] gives 1.40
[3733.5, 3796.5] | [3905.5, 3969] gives 1.21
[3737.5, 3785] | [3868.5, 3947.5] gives 1.13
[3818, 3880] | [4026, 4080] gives 1.33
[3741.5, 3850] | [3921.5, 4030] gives 1.27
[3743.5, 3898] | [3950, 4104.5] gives 1.33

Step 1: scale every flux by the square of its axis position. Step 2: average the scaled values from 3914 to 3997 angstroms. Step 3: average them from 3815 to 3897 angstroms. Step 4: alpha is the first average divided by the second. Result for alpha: 1.19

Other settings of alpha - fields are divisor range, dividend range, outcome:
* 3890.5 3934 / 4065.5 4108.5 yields 1.33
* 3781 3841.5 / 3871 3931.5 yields 1.07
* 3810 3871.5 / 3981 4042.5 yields 1.25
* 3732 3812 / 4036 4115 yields 1.46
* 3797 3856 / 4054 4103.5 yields 1.40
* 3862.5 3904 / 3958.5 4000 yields 1.21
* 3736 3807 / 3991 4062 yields 1.37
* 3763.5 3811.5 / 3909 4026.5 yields 1.24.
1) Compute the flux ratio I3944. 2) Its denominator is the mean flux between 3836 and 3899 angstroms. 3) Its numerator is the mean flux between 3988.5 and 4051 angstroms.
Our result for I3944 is 1.2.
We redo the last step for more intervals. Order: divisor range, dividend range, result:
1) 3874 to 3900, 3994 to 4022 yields 1.21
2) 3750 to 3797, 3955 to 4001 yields 1.18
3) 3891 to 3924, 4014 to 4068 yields 1.20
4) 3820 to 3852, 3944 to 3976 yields 1.14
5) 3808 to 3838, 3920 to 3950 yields 1.11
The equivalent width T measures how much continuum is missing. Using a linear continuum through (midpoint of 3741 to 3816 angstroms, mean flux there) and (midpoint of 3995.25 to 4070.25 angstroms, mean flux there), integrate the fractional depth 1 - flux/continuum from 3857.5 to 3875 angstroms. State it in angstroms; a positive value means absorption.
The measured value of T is 0.2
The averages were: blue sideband 20.9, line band 22.1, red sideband 25.1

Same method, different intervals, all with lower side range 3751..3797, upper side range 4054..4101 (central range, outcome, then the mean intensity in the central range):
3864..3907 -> 2.7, 21.2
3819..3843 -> 1.2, 20.5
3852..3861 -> 0.2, 21.5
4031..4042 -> 1.1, 22.9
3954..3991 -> -0.1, 24.3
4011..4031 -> 0.3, 24.8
